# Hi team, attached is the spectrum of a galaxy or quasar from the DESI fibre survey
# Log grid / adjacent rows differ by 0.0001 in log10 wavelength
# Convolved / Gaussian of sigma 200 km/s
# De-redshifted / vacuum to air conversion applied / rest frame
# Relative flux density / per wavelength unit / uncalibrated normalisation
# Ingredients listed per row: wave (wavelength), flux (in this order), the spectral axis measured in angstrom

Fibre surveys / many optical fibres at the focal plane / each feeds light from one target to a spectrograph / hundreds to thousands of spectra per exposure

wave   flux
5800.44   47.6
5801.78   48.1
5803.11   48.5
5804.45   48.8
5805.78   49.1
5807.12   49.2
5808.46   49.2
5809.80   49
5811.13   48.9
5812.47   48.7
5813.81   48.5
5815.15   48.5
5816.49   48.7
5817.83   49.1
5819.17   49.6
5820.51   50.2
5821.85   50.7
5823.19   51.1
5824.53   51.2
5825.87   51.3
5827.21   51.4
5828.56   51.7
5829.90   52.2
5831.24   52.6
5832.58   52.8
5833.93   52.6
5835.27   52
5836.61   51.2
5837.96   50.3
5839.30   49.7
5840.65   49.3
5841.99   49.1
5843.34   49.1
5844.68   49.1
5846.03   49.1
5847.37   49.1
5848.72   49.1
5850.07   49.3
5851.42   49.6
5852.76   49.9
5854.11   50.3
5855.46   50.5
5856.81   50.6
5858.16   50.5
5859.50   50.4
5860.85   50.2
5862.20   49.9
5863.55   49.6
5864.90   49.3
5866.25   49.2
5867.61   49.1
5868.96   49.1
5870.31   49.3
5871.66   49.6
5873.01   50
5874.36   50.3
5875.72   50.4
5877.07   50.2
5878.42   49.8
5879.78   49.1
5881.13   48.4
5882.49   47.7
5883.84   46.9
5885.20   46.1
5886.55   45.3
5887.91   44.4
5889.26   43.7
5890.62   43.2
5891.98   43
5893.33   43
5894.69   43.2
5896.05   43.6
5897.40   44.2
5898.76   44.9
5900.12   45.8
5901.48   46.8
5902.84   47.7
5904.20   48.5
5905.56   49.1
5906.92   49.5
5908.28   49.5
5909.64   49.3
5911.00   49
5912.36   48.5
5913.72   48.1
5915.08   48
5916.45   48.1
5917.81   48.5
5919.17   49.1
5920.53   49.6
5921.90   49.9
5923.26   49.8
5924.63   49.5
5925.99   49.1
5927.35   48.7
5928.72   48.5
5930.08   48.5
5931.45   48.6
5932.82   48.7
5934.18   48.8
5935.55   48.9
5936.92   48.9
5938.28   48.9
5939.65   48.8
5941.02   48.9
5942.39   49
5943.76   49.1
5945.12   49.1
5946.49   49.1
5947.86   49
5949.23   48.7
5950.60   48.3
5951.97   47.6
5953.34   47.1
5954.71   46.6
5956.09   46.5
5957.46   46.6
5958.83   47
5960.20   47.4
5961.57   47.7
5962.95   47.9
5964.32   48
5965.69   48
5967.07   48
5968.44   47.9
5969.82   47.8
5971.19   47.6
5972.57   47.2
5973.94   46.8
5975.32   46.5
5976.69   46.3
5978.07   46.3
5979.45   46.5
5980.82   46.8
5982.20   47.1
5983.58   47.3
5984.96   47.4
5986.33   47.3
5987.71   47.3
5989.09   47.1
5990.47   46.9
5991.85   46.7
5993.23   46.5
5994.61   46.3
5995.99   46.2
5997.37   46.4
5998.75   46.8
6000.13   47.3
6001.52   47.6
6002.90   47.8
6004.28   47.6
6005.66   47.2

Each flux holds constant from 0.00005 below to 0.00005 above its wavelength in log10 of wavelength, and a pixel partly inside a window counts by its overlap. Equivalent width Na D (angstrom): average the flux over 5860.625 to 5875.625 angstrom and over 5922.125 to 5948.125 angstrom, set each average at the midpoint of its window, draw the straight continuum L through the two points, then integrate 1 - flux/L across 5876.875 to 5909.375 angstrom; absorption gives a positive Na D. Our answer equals 2.0 angstrom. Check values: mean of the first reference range 49.6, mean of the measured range 46.4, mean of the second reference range 49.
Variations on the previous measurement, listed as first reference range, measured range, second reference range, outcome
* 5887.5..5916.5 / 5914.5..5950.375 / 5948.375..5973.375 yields -1.46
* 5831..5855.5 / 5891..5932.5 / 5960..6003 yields 0.88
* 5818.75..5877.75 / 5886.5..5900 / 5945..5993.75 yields 1.46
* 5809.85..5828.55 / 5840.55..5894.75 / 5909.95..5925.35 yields 1.05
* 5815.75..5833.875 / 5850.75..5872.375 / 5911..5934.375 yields 0.16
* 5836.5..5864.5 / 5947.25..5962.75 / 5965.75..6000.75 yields 0.03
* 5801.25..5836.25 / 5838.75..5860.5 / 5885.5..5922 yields -0.33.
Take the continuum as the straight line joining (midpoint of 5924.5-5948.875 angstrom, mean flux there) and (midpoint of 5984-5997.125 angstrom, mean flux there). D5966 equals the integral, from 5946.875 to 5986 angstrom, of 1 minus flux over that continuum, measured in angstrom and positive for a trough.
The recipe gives 0.33 angstrom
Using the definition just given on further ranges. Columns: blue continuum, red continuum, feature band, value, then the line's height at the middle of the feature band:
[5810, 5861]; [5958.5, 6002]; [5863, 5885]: 0.09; 49.4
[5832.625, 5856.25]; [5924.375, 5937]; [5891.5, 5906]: 1.13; 49.3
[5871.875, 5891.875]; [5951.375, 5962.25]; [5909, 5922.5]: -0.44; 47.3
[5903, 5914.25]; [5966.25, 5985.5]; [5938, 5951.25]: -0.26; 47.9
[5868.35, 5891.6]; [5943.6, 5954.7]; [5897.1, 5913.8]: 0.06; 48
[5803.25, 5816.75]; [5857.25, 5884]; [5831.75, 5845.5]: -0.38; 49.2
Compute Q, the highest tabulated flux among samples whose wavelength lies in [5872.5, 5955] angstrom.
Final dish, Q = 50.4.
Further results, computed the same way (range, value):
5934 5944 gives 49.1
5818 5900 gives 52.8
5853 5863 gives 50.6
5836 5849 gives 51.2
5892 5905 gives 48.5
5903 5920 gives 49.5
